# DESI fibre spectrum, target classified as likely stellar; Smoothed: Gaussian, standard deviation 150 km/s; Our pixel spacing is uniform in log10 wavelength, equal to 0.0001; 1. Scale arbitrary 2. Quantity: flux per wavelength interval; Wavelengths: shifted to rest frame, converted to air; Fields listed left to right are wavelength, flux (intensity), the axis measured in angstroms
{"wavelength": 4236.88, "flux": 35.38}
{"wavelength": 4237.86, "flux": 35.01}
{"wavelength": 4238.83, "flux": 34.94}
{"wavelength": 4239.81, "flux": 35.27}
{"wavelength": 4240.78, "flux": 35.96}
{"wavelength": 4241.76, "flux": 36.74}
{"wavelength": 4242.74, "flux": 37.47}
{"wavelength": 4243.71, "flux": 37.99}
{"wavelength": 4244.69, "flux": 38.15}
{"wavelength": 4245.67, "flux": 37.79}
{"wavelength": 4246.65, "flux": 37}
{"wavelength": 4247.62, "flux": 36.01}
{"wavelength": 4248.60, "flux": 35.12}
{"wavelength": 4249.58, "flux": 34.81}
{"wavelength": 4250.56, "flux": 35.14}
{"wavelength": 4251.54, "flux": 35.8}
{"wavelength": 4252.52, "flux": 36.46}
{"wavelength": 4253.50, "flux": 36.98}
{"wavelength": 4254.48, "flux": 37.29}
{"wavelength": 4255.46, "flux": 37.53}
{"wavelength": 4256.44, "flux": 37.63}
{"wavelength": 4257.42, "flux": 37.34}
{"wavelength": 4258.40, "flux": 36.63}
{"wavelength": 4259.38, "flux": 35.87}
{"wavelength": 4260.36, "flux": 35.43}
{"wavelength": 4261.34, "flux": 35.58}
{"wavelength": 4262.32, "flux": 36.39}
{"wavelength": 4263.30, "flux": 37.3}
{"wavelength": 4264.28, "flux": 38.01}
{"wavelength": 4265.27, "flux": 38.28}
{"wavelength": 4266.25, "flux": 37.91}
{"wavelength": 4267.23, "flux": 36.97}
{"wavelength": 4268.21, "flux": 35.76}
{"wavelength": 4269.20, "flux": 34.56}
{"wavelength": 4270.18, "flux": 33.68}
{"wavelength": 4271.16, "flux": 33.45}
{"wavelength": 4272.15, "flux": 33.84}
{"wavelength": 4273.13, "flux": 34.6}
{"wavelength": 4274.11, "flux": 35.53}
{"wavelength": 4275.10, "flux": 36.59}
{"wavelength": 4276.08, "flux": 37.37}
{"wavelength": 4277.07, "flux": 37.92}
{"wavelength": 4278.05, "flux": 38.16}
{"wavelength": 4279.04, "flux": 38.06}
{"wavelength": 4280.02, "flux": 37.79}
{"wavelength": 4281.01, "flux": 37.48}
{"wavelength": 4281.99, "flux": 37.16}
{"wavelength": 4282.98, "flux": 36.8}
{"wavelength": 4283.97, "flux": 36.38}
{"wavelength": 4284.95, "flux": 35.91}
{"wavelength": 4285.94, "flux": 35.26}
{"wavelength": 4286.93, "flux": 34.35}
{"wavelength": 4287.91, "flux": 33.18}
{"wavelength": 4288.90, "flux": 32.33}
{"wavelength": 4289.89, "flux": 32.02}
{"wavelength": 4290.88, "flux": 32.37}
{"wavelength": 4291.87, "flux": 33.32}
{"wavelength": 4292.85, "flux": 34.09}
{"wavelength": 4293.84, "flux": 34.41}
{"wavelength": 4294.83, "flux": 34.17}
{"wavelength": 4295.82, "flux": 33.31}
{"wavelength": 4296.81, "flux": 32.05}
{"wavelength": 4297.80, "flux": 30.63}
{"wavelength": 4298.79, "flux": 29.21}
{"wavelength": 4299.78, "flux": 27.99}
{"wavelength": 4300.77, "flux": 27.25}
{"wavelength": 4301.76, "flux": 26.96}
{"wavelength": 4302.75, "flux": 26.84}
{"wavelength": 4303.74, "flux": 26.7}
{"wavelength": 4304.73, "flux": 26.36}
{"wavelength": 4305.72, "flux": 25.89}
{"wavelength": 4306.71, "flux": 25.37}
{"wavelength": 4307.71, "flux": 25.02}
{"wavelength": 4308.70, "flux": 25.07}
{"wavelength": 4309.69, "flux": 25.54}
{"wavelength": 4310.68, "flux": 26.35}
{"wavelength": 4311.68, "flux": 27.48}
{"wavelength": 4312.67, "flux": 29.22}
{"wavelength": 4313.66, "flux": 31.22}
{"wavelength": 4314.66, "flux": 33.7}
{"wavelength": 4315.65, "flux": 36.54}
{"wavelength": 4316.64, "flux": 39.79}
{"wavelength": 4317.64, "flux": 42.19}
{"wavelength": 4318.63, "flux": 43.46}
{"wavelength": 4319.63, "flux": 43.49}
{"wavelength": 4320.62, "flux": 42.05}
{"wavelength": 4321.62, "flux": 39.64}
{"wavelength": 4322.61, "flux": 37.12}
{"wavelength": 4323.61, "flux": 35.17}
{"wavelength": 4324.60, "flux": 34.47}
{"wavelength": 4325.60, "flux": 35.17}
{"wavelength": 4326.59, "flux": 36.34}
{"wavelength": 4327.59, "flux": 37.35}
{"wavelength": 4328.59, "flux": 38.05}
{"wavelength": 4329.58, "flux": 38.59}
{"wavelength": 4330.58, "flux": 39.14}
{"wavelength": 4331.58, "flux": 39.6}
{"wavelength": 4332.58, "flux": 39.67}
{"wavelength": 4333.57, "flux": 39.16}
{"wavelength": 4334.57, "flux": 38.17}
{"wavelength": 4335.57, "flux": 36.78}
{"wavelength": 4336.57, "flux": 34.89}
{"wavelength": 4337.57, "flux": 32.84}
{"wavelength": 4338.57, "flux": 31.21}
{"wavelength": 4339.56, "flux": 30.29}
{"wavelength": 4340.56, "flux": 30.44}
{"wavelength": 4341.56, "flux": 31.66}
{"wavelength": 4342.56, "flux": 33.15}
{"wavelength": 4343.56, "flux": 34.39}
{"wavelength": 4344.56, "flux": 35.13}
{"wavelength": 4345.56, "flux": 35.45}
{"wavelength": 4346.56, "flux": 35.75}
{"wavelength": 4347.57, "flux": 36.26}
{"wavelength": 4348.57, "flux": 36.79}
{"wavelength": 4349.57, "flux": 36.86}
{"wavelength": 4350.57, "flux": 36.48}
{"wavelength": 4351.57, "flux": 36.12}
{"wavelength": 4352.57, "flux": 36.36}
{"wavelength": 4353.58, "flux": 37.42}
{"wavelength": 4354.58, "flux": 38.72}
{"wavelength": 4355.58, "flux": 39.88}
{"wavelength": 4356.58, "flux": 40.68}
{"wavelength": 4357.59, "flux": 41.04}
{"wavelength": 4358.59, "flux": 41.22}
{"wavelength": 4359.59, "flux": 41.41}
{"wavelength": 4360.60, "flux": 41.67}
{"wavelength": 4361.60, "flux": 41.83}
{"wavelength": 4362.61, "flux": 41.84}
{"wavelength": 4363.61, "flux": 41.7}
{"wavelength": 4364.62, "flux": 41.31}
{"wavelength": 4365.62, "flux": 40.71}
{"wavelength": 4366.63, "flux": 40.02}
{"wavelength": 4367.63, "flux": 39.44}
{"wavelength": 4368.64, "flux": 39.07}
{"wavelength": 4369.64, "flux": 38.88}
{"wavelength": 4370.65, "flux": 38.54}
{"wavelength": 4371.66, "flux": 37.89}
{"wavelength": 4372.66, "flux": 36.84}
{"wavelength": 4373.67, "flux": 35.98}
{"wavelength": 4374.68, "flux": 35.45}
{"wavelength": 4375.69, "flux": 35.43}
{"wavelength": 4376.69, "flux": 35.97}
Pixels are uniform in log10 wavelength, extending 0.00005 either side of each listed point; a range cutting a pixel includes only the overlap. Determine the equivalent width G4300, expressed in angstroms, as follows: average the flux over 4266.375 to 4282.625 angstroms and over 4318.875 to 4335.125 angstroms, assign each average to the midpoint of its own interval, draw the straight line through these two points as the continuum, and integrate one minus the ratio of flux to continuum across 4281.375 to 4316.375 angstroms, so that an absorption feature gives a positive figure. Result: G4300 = 5.88 angstroms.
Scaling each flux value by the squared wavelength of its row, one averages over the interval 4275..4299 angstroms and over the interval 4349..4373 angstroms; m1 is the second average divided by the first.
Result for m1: 1.2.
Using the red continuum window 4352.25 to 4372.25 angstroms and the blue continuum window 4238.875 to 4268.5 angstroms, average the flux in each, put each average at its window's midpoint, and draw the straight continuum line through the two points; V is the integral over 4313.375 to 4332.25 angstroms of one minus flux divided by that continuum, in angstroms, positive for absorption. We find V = 0.3 angstroms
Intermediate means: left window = 36.7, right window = 40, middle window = 38.1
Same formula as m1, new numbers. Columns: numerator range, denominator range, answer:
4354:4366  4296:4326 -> 1.31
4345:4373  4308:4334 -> 1.10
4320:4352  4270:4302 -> 1.08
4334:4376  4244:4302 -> 1.10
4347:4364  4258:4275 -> 1.14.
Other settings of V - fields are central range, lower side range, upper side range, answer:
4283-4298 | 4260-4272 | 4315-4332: 1.4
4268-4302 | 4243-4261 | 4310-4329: 2.1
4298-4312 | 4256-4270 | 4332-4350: 3.6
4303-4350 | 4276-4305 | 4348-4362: 2.8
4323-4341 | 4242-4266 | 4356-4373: 1.5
